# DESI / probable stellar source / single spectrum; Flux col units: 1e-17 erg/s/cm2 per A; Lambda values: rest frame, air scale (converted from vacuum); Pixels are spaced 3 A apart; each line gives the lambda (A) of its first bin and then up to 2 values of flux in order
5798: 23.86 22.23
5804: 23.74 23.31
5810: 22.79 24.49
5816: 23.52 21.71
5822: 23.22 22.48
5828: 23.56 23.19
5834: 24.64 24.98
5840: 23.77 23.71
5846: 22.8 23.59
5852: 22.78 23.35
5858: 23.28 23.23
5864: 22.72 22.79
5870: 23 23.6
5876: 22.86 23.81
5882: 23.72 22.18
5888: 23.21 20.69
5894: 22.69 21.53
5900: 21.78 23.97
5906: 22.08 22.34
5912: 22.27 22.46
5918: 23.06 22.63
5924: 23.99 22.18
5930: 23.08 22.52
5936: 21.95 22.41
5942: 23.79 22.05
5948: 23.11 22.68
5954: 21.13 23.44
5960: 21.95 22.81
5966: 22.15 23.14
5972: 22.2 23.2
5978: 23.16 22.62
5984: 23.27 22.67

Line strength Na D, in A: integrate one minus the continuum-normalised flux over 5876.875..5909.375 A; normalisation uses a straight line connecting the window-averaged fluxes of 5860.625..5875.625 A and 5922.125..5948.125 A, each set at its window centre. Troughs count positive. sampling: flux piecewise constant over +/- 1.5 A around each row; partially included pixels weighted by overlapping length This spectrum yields 0.5 A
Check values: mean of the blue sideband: 23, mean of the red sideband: 22.8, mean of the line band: 22.6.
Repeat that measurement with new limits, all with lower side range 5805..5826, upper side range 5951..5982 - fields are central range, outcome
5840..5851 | -0.19 A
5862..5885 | -0.24 A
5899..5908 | 0.06 A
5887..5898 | 0.40 A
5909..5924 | 0.03 A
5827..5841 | -0.62 A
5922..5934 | -0.12 A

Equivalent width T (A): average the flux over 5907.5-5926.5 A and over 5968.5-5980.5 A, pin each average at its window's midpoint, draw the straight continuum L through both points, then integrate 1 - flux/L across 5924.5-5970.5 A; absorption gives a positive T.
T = 0.47 A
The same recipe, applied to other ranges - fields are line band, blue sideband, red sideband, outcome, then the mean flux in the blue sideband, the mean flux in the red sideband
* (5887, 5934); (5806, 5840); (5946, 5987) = 0.9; 23.5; 22.7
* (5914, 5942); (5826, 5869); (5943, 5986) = 0.2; 23.4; 22.7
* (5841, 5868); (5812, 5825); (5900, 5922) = -0.3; 23.1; 22.6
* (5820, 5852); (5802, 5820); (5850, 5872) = -0.5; 23.3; 23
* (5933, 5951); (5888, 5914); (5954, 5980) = -0.1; 22.2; 22.7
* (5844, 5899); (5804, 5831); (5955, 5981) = 0.3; 23.2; 22.7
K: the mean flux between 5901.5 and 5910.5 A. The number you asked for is 22.8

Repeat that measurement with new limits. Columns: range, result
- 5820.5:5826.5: 22.8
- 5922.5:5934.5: 22.9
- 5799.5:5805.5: 23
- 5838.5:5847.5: 23.4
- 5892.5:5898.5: 22.1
